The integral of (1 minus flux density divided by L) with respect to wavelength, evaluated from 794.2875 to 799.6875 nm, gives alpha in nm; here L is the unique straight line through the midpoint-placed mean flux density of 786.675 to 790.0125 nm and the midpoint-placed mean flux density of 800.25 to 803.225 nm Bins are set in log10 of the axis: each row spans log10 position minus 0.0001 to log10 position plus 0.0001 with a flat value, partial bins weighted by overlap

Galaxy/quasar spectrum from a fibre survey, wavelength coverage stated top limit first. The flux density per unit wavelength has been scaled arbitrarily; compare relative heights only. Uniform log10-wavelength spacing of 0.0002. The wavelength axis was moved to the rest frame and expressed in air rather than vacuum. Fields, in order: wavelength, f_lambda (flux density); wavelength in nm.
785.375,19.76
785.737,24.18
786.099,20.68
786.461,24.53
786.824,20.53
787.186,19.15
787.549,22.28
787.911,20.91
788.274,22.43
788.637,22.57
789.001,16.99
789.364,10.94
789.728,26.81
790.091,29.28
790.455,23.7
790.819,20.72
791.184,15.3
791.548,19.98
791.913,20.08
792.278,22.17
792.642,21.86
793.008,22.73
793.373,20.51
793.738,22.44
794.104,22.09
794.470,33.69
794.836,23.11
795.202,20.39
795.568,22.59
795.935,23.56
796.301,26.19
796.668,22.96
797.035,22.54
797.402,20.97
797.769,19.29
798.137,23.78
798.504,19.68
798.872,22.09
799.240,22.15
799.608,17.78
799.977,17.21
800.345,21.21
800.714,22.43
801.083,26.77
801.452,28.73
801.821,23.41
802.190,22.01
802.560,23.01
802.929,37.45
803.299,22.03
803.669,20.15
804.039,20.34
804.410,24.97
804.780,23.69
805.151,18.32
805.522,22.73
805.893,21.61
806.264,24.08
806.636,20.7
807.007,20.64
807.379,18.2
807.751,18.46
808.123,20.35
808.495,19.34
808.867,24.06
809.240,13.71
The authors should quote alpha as 0.22 nm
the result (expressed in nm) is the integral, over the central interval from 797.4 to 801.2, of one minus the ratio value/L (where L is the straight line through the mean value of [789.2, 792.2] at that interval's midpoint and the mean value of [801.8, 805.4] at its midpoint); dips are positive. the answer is 0.259 nm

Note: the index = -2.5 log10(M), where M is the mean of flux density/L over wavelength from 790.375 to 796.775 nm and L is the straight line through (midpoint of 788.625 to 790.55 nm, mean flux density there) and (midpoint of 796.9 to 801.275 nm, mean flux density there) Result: -0.05 mag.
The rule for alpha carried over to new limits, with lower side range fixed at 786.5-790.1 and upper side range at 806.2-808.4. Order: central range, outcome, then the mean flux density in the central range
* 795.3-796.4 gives -0.16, 23.7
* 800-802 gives -0.34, 23.9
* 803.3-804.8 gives -0.13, 22.1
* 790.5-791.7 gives 0.09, 19.2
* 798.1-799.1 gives -0.05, 21.6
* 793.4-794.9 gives -0.31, 25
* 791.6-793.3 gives -0.06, 21.5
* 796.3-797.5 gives -0.13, 22.9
